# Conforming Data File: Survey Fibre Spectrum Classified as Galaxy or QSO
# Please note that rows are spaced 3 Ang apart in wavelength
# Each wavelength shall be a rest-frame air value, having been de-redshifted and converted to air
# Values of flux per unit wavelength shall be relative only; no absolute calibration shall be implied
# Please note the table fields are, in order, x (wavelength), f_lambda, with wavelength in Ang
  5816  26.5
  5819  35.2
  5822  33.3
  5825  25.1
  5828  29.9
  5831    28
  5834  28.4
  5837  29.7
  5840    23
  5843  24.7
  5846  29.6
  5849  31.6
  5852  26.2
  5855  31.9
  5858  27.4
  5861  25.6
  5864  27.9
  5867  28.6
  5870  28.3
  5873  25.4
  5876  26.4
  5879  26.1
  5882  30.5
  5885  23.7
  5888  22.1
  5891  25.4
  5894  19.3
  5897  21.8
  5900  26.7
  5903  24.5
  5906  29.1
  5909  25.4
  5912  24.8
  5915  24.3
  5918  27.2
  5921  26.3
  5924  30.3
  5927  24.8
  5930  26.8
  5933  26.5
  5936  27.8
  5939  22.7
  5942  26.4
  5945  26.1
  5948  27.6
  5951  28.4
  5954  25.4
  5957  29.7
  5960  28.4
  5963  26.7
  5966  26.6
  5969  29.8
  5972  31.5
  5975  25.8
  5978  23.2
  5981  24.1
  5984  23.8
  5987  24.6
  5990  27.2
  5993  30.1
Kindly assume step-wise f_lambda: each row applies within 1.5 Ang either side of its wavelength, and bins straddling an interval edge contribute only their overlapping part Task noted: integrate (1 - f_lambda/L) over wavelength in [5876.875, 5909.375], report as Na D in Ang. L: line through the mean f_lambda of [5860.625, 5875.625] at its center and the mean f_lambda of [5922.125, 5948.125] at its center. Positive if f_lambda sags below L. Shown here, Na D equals 2.4 Ang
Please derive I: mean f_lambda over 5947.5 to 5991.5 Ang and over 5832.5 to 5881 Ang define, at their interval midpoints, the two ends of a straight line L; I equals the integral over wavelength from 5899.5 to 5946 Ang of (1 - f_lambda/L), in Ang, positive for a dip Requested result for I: 1.58 Ang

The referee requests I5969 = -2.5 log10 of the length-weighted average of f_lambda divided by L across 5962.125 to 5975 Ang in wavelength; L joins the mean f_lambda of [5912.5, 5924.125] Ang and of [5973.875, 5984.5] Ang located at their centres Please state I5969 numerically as -0.16 mag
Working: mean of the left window 26.4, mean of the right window 24.2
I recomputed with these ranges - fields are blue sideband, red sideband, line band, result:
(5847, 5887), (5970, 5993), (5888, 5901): 2.0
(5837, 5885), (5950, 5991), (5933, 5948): 0.5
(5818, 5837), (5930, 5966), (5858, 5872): 0.7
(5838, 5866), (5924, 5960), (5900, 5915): 0.7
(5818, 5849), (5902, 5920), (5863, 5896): 1.7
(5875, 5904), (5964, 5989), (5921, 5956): -1.6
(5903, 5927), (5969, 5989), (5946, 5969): -1.4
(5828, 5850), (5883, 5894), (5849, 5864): -1.0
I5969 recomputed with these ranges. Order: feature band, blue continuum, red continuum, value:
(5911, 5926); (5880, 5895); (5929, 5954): -0.041 mag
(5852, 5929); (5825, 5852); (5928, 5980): 0.052 mag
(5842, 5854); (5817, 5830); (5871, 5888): 0.011 mag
